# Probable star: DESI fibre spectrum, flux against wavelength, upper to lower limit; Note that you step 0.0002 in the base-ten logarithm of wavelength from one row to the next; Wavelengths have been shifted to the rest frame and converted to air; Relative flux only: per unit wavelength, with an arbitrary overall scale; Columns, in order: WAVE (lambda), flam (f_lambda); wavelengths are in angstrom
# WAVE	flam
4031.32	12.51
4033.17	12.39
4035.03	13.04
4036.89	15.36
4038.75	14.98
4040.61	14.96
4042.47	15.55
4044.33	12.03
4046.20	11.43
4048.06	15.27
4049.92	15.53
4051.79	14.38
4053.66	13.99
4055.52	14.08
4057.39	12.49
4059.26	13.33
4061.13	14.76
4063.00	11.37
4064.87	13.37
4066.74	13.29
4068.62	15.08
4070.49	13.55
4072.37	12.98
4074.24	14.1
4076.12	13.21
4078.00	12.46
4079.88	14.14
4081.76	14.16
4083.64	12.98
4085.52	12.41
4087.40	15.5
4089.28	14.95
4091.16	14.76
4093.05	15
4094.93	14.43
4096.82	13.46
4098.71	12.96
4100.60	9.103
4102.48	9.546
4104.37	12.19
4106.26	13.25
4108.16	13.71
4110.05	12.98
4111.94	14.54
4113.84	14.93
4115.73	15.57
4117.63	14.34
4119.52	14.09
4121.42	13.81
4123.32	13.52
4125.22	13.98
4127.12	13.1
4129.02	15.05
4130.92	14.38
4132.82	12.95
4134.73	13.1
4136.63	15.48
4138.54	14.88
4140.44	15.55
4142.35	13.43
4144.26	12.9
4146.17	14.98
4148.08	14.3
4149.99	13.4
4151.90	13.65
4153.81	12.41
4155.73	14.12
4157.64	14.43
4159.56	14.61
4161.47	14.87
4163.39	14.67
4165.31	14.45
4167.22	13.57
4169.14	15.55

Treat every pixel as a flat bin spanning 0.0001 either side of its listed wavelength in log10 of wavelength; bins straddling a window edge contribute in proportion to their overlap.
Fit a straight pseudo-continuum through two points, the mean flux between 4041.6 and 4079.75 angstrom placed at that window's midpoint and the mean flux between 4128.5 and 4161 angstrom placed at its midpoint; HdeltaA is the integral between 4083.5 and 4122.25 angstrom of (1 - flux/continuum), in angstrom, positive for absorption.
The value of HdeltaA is 0.8 angstrom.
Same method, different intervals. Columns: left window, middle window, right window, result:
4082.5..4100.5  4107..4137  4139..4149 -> 0.0 angstrom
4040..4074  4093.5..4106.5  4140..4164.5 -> 1.6 angstrom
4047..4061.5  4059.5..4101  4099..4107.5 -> -3.3 angstrom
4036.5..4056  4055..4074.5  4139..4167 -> 1.1 angstrom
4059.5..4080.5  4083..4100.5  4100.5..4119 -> -0.6 angstrom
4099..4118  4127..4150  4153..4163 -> -0.8 angstrom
